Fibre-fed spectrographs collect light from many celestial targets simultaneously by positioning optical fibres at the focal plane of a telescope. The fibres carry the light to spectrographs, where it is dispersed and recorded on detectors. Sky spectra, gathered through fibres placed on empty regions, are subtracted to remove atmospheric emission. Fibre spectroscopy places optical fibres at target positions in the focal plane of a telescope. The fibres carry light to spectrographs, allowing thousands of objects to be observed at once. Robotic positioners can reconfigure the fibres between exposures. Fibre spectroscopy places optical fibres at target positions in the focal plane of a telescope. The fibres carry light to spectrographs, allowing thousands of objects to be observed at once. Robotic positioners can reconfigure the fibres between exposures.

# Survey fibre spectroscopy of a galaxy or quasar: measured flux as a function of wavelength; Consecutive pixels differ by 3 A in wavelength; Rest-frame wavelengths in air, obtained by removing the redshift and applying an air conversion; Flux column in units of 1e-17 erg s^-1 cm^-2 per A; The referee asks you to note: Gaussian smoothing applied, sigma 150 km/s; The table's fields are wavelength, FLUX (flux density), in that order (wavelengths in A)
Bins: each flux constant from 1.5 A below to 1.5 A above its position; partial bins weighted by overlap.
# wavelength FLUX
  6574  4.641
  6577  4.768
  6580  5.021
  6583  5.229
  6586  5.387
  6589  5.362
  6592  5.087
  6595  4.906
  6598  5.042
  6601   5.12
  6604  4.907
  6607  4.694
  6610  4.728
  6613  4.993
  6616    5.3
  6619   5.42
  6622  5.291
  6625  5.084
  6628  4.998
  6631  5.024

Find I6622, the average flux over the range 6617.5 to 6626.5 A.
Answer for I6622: 5.26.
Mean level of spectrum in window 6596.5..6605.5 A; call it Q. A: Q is 5.02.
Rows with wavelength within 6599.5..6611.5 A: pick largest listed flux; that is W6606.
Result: 5.12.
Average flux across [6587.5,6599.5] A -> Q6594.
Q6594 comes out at 5.1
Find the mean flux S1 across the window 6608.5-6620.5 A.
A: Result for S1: 5.11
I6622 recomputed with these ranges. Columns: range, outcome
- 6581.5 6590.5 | 5.33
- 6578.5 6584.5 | 5.12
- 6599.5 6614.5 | 4.89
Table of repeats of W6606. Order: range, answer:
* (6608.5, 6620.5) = 5.42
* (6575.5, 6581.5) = 5.021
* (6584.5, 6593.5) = 5.387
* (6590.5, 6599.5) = 5.087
